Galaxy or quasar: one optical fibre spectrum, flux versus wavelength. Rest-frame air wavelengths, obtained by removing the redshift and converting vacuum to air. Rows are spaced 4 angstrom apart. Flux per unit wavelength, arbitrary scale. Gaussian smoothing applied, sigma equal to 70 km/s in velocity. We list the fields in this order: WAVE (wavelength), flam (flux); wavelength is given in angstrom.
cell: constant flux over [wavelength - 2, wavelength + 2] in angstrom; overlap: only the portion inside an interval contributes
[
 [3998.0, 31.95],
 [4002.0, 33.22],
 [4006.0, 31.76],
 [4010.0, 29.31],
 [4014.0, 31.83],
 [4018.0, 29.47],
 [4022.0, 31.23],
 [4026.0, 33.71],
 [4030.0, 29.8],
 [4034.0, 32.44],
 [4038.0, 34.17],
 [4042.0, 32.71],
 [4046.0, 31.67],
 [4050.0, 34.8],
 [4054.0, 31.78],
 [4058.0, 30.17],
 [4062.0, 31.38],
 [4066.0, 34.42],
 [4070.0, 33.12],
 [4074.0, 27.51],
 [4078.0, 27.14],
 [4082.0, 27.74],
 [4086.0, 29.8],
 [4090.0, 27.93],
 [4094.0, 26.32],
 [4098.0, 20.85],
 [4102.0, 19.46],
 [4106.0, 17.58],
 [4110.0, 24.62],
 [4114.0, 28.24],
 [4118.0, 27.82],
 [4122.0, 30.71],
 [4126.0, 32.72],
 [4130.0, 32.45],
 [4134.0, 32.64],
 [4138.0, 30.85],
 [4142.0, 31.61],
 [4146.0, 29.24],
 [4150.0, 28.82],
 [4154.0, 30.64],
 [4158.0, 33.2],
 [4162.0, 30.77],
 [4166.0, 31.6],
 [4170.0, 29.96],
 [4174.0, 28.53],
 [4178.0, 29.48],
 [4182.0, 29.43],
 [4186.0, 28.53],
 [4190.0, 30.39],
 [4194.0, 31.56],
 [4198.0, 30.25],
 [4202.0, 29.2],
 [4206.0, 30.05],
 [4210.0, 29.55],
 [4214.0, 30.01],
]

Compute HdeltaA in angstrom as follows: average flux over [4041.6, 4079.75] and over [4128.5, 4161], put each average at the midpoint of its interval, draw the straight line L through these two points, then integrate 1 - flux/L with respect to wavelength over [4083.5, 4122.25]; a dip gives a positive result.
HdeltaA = 7.6 angstrom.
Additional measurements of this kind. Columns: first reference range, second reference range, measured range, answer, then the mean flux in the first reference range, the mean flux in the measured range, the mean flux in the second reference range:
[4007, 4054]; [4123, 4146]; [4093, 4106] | 4.3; 31.9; 21.2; 31.8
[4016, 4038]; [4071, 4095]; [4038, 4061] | -1.7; 31.6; 32.4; 28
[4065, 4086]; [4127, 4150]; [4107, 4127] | 1.7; 29.8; 28.1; 31.2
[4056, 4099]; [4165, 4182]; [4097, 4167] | 1.9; 28.9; 28.6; 29.7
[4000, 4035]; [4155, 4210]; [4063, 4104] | 4.5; 31.4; 27.5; 30.2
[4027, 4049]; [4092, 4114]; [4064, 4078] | -1.9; 32.3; 31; 22.4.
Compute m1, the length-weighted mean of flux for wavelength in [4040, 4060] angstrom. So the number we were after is 32.2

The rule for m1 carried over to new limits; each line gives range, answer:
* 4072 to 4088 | 28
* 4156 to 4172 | 31.4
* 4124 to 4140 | 32.2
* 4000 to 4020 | 31.1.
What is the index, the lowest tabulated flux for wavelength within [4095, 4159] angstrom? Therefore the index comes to 17.58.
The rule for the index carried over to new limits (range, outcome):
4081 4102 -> 19.46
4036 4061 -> 30.17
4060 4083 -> 27.14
